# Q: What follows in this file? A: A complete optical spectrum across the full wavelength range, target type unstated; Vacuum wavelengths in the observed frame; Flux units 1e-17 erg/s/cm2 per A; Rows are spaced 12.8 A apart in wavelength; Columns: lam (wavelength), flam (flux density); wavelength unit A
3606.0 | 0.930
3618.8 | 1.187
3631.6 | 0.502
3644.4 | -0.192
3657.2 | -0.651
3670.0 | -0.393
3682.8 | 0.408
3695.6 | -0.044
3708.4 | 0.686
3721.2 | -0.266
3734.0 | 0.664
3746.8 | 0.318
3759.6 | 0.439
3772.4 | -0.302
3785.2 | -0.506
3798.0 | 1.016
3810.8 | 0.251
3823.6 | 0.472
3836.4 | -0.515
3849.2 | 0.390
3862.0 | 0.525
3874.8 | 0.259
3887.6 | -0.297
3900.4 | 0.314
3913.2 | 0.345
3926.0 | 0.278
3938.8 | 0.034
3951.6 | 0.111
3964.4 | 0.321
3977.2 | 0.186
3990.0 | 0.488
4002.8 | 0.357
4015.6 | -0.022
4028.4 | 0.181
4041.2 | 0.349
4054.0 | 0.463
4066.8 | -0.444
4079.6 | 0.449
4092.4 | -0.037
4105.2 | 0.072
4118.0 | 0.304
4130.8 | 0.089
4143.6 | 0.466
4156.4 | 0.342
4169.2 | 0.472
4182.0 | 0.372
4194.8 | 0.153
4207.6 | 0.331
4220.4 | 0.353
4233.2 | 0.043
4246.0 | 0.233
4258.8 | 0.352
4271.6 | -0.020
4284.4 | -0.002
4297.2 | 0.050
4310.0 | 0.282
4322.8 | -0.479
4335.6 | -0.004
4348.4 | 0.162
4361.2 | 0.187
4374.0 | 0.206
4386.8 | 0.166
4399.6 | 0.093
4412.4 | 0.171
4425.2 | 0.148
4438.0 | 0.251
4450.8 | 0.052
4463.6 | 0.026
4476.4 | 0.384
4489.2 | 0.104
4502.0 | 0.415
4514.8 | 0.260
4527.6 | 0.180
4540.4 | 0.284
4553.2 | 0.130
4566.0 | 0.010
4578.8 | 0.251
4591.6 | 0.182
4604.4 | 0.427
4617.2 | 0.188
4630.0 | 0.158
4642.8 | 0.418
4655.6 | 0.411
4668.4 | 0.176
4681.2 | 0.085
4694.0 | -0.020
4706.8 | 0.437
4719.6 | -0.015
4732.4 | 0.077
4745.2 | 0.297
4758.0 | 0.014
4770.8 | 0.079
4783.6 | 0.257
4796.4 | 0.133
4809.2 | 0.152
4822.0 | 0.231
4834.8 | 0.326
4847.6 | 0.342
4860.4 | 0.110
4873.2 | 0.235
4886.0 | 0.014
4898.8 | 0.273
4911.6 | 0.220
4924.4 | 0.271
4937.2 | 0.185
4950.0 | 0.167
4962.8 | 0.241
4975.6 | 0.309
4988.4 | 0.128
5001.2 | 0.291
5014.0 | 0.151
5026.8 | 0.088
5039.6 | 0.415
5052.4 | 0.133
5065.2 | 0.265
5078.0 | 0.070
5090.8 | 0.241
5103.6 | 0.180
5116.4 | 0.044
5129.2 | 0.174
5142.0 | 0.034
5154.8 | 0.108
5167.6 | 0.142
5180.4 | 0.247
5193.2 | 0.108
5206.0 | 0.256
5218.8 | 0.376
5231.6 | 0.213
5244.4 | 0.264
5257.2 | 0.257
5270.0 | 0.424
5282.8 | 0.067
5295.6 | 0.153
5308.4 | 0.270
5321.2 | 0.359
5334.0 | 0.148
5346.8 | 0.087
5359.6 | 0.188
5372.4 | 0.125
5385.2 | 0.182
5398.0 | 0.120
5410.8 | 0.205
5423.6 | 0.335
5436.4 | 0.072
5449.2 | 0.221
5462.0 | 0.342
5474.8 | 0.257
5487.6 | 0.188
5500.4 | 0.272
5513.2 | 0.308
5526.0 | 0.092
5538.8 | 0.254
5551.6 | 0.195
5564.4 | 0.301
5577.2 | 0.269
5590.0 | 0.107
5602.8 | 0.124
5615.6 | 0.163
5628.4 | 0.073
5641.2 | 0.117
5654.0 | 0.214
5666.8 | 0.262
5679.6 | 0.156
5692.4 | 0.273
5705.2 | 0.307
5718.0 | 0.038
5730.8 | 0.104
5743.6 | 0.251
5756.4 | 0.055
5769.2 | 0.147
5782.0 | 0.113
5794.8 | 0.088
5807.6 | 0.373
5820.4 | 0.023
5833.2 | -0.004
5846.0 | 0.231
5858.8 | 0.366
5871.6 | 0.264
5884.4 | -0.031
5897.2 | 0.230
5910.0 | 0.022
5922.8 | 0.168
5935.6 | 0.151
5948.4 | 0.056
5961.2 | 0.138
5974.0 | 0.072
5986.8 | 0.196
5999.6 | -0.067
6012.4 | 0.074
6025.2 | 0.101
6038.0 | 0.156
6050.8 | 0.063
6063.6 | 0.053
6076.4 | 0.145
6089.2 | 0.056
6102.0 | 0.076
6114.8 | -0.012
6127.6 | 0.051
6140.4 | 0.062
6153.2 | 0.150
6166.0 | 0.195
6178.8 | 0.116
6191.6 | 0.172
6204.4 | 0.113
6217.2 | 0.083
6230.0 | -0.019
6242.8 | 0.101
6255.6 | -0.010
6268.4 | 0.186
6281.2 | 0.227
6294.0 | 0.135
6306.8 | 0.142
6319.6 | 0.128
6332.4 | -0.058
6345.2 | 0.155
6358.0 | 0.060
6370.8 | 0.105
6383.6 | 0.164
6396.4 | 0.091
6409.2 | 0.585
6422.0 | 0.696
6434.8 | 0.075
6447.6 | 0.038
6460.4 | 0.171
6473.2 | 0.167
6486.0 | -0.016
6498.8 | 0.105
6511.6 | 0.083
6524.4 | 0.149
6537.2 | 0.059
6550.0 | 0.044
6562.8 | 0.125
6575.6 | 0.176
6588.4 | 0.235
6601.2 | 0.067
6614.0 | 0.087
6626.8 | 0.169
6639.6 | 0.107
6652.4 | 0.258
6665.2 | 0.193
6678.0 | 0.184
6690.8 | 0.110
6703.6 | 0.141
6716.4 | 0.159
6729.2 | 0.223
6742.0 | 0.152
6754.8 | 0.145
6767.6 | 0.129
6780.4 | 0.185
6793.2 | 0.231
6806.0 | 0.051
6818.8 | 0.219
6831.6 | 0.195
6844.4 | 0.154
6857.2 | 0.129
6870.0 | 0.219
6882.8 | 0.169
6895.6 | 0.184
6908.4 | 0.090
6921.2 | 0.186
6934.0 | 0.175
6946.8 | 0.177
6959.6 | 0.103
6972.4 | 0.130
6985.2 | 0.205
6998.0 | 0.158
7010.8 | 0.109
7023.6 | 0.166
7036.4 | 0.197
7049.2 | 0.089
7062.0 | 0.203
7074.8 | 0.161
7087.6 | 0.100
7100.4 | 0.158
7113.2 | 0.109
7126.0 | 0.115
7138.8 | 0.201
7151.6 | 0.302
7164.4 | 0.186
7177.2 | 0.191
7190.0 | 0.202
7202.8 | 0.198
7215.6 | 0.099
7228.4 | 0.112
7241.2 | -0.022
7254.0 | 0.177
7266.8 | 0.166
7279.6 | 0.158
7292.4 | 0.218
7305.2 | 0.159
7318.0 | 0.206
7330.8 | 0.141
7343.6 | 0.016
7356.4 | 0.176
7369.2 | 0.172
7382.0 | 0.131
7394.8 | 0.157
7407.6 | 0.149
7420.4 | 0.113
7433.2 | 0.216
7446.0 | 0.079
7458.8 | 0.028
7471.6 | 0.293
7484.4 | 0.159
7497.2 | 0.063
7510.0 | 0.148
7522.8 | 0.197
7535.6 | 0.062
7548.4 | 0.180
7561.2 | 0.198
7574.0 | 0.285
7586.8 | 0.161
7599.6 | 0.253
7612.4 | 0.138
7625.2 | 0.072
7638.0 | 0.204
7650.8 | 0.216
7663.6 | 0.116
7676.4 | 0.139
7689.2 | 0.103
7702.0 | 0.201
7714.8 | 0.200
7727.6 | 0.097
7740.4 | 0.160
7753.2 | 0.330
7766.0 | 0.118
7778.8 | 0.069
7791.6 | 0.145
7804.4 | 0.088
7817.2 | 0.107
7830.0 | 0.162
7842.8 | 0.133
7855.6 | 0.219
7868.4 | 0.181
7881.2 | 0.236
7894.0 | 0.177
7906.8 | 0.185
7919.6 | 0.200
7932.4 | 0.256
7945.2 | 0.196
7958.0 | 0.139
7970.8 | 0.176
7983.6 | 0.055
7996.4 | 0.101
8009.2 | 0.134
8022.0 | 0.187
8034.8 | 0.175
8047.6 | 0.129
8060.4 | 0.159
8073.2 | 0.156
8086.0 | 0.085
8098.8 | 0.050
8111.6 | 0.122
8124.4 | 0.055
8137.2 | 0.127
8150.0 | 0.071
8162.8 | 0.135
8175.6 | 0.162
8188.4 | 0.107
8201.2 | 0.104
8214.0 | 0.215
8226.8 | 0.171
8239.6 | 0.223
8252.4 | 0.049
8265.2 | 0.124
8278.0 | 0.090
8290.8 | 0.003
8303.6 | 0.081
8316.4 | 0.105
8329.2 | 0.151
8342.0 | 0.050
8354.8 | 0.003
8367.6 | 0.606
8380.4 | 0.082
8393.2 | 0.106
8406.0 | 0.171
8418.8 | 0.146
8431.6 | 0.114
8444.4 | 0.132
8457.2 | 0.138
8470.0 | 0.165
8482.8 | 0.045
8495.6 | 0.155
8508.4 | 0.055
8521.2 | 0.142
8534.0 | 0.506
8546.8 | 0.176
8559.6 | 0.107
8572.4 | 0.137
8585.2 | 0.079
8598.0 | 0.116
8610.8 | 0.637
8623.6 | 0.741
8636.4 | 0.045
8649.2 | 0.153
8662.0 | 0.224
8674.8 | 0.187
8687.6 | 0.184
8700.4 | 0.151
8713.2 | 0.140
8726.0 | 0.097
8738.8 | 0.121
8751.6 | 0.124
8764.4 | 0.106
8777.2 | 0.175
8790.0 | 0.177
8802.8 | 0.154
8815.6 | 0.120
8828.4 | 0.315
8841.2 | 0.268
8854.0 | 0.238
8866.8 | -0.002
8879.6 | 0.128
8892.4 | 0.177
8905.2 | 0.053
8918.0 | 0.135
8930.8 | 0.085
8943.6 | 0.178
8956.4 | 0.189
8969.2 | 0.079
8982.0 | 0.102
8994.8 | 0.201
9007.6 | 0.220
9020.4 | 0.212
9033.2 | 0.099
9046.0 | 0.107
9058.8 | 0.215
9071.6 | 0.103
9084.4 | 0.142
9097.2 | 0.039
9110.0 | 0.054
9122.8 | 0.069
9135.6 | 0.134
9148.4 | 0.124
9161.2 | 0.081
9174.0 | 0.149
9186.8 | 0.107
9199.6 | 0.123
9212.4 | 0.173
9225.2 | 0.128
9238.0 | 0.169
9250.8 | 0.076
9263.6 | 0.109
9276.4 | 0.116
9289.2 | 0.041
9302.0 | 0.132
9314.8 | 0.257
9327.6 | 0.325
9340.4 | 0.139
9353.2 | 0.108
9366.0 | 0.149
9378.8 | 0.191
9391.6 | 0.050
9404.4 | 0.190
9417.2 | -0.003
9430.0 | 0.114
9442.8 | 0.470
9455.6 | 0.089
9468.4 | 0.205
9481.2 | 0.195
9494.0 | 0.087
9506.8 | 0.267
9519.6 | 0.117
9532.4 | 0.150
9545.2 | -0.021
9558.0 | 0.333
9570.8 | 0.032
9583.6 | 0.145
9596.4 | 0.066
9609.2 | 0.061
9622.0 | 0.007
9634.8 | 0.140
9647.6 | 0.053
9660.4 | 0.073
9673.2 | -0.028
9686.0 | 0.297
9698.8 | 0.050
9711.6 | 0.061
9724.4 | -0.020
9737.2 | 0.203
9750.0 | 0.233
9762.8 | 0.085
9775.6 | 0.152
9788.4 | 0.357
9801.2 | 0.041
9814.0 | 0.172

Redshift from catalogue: 0.721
